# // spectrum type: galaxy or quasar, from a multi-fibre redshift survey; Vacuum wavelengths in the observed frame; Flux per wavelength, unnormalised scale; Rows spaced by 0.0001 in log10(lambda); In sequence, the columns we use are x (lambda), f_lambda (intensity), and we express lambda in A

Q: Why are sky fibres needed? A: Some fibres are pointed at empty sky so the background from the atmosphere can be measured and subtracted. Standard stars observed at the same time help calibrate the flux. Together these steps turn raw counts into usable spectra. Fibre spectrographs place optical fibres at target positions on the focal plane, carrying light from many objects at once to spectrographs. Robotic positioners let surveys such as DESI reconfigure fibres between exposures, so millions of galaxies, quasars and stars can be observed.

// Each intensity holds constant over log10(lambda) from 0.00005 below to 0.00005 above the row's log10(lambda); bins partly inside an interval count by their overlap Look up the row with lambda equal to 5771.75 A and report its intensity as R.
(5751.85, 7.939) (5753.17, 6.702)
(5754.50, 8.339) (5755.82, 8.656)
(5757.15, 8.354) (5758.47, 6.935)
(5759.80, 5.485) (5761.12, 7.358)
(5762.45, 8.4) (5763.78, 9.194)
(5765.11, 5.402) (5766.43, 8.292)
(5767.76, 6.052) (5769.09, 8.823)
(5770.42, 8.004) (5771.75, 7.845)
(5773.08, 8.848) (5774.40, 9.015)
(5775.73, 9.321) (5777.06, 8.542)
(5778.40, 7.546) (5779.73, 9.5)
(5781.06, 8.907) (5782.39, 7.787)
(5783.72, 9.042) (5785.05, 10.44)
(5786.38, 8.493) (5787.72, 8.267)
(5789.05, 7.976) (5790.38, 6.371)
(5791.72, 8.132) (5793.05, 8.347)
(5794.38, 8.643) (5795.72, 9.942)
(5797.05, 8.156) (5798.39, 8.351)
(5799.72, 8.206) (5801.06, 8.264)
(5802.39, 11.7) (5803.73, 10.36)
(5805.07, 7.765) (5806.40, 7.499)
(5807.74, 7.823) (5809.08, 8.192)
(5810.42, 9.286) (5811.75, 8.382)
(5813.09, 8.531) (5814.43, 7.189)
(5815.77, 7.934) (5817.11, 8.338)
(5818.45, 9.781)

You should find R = 7.845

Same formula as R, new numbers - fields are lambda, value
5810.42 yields 9.286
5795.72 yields 9.942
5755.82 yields 8.656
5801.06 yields 8.264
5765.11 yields 5.402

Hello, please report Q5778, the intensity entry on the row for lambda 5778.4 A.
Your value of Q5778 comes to 7.546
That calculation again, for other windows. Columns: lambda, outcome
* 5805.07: 7.765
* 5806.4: 7.499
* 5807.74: 7.823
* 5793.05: 8.347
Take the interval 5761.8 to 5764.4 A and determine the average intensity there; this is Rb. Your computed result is 8.78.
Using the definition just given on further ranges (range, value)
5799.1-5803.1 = 9.41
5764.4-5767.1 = 6.89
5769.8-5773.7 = 8.22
